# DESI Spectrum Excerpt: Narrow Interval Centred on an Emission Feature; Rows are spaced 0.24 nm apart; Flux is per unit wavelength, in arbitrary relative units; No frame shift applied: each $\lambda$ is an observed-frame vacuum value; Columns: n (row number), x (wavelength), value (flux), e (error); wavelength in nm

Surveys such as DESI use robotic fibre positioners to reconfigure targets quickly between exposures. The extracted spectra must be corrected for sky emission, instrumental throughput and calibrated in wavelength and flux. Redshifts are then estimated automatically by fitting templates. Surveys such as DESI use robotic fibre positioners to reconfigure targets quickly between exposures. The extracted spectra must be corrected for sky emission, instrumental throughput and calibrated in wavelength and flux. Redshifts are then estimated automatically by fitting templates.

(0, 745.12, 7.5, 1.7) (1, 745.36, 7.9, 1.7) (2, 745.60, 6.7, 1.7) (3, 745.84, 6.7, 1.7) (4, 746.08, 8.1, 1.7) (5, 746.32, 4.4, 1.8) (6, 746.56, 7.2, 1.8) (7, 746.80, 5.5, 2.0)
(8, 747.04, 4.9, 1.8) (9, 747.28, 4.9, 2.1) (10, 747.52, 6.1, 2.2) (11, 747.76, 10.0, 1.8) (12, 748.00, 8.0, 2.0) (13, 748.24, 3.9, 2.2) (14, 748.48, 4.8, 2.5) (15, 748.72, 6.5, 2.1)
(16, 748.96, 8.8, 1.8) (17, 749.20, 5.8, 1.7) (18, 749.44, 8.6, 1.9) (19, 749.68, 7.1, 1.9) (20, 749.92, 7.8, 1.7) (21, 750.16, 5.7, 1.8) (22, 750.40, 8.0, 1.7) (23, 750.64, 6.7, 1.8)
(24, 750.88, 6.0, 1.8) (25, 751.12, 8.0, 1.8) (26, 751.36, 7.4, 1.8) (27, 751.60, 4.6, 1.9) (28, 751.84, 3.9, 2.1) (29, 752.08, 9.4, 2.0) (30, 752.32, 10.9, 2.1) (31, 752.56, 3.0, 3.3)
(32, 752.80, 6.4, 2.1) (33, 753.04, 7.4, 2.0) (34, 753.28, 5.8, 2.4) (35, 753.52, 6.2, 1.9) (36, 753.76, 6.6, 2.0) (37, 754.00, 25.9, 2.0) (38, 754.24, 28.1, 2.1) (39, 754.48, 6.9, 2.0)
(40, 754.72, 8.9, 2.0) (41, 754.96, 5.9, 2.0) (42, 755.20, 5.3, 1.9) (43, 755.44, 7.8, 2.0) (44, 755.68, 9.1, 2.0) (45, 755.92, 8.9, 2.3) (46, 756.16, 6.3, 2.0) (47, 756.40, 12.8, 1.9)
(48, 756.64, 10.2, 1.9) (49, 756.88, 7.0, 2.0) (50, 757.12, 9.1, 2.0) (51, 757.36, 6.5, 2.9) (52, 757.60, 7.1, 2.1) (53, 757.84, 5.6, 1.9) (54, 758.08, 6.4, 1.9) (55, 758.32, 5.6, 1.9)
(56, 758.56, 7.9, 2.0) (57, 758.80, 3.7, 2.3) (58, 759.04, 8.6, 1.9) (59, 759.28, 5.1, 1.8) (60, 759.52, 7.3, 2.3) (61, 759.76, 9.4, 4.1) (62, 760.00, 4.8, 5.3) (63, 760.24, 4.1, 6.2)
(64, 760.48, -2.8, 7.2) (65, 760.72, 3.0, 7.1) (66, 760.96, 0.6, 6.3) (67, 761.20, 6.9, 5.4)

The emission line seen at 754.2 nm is H-alpha 6563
